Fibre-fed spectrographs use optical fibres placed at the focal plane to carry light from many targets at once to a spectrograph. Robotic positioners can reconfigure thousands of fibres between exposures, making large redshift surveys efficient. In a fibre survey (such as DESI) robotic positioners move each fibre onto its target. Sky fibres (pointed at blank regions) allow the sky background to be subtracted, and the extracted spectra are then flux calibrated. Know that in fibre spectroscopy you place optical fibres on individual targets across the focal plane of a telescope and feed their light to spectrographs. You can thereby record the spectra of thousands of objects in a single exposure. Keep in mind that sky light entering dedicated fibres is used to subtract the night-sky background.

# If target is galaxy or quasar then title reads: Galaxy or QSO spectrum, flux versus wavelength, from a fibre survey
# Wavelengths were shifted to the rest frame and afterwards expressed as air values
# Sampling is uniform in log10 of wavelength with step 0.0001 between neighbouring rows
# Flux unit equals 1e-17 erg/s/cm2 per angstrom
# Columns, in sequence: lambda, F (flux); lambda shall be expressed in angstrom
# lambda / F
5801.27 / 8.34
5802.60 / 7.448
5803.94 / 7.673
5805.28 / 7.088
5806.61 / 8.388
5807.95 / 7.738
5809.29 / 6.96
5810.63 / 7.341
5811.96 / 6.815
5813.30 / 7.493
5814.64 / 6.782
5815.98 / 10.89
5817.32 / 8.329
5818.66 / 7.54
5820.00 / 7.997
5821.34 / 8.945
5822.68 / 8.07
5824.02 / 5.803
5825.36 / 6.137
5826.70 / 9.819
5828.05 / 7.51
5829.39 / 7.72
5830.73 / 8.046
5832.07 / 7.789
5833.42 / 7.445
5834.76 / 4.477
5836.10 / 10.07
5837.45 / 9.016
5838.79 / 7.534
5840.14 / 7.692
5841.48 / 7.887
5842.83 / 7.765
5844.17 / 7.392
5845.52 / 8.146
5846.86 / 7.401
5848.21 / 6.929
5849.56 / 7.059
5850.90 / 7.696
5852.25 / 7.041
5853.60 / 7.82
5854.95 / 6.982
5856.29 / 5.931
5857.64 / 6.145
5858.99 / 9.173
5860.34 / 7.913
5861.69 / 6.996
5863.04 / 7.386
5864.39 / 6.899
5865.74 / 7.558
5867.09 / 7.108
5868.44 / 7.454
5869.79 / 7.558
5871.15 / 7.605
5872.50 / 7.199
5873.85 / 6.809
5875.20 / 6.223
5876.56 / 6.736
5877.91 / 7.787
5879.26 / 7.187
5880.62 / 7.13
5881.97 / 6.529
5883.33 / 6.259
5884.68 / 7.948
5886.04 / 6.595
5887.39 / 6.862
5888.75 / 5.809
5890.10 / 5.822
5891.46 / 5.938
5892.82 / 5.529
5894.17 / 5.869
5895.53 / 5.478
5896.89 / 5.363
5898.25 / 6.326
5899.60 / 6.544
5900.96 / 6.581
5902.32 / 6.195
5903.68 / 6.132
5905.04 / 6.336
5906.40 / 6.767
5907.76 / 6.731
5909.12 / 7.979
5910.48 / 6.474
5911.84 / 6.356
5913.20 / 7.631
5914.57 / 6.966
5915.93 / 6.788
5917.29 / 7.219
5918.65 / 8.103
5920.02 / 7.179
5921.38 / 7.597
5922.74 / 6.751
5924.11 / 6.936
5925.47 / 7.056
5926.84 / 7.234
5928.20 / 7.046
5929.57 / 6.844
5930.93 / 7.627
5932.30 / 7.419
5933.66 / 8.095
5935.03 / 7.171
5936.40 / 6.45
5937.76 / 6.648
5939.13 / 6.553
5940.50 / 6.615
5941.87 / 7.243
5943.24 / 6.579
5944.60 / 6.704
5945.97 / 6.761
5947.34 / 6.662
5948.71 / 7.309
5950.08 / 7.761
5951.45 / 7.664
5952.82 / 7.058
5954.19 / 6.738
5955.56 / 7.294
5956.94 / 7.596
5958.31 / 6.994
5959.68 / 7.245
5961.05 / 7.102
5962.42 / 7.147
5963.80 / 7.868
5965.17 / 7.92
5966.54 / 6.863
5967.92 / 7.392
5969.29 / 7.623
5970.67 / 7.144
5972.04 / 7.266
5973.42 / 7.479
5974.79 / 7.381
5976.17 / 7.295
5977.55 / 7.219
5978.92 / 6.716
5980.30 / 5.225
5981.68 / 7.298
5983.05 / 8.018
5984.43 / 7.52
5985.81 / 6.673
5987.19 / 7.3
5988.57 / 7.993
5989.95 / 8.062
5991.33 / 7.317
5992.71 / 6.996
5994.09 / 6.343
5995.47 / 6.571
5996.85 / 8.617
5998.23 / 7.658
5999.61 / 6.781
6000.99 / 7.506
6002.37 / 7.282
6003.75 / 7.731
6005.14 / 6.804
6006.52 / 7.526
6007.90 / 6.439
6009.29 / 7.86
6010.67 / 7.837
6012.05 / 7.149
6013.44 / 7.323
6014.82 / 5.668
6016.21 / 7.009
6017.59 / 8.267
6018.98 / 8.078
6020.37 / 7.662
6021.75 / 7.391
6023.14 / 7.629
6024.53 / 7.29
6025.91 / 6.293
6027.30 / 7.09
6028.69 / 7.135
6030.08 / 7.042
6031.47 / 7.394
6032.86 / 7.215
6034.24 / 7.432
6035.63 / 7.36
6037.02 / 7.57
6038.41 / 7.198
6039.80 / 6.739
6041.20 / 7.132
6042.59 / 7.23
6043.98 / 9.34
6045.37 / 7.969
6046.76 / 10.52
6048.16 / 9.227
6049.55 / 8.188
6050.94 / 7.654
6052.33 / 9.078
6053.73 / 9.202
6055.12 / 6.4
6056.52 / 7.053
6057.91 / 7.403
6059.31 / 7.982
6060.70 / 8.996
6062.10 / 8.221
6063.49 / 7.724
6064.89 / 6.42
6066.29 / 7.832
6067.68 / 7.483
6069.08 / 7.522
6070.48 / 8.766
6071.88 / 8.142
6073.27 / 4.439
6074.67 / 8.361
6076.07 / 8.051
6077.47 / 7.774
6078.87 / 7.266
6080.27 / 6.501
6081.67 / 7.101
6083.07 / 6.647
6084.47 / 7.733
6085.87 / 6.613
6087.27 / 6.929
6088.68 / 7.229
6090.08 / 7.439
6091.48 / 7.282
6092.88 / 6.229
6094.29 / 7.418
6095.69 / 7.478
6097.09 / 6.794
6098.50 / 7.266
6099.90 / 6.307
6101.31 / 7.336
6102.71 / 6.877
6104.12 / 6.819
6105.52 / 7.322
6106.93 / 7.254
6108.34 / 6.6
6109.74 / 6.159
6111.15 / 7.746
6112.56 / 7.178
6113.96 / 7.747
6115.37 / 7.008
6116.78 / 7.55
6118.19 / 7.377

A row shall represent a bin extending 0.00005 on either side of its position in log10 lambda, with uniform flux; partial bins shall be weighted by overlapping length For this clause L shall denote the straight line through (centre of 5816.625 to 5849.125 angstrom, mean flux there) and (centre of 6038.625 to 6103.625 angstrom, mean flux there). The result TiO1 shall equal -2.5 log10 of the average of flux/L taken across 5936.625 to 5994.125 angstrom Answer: 0.07 mag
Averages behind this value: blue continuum 7.72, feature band 7.16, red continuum 7.54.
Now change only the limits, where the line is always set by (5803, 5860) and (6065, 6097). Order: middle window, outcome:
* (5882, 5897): 0.22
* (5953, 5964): 0.03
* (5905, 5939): 0.06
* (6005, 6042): 0.01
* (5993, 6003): 0.02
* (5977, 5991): 0.03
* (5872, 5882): 0.09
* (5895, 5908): 0.20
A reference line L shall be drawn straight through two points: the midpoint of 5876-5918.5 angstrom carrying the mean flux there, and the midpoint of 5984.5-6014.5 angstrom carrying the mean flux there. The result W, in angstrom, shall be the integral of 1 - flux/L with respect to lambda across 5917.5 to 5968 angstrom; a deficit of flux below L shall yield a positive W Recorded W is -1.9 angstrom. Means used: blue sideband 6.6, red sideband 7.31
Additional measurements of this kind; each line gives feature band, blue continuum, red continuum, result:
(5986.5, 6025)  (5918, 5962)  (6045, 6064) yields 2.08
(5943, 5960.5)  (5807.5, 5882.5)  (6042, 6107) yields 0.93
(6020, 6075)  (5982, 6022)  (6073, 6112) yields -3.48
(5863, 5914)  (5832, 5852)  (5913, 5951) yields 4.52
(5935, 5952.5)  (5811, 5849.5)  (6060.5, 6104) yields 1.41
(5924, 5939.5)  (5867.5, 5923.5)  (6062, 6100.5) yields -0.61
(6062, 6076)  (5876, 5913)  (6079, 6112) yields -1.10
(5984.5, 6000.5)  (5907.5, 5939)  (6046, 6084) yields 0.30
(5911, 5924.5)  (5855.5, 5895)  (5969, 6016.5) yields -0.27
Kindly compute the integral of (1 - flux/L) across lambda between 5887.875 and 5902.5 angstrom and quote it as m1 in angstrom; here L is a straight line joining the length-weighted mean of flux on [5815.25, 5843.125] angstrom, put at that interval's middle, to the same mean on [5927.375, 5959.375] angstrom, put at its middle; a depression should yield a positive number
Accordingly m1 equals 2.9 angstrom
